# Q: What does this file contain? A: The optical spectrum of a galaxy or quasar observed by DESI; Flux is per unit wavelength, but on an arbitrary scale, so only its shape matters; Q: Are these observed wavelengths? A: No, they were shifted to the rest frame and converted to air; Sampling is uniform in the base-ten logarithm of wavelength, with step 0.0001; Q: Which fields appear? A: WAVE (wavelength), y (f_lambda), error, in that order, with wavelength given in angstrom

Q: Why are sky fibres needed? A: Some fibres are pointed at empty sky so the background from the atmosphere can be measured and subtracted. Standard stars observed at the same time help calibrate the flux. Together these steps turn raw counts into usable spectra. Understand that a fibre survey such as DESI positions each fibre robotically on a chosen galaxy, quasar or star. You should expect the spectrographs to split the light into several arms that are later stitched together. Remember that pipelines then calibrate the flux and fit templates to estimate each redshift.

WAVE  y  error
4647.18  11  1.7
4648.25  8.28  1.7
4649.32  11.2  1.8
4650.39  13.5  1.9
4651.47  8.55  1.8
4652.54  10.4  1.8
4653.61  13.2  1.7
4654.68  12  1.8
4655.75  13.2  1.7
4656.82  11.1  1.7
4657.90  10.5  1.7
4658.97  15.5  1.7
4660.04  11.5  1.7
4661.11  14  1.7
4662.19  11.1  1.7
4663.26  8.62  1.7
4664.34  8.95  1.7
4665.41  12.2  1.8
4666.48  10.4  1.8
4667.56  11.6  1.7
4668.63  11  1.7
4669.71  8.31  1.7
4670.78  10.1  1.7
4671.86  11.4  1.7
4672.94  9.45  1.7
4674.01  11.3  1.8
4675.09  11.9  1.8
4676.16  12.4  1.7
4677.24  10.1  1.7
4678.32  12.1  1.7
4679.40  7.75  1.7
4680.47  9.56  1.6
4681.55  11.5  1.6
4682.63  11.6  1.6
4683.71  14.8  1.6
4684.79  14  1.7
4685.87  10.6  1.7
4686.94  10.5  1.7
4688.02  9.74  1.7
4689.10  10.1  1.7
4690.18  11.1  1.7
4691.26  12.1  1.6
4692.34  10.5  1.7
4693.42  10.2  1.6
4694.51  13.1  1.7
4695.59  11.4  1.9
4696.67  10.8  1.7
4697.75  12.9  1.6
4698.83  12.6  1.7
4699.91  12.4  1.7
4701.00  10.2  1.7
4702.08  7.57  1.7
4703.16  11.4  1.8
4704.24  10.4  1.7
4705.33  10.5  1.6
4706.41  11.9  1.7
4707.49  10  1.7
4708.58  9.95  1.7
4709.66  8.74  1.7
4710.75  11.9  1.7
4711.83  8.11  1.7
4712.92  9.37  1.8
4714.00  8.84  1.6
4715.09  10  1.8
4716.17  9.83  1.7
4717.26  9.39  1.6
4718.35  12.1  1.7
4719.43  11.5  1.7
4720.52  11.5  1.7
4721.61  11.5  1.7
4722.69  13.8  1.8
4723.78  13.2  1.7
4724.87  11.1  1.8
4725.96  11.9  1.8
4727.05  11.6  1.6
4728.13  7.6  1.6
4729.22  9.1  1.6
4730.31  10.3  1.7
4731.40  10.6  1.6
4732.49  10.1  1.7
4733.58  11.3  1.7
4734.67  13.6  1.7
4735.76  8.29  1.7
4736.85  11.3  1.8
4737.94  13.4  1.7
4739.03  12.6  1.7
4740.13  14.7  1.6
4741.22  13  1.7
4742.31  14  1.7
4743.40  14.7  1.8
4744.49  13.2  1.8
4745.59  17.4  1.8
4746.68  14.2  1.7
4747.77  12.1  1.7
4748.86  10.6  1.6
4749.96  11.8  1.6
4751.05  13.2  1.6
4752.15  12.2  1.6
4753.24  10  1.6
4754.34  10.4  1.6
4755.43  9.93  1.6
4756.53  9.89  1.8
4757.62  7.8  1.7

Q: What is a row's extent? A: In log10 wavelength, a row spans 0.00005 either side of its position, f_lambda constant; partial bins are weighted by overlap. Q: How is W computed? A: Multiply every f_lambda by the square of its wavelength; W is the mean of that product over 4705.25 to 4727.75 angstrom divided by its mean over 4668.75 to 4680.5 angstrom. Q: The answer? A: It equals 1.05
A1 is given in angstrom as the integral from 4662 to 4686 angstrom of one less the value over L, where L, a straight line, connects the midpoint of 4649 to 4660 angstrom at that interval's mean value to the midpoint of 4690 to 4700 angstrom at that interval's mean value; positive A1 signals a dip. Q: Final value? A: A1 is 1.8 angstrom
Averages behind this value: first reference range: 11.9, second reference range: 11.7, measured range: 10.9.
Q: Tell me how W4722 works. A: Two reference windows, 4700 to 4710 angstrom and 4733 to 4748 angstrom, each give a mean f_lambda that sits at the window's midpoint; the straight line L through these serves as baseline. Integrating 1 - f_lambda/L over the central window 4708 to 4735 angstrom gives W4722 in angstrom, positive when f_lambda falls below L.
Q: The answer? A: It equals 2.13 angstrom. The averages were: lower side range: 10.2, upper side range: 13.1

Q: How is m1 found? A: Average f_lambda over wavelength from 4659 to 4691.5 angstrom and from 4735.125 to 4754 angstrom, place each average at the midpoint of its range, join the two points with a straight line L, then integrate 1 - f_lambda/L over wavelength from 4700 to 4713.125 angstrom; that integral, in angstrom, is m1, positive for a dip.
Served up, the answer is 1.9 angstrom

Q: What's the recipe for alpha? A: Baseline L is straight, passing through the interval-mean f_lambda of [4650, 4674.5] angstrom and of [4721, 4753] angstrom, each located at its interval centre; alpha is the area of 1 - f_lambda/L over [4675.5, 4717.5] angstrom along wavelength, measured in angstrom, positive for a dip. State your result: 3.0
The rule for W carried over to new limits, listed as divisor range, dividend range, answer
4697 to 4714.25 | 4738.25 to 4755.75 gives 1.25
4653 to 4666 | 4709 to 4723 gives 0.91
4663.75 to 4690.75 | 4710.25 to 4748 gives 1.09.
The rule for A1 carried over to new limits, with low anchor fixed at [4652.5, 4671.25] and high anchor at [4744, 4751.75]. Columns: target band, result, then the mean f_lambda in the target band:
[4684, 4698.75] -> 0.7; 11.4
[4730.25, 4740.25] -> 1.1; 11.5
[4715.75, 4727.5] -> 1.0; 11.6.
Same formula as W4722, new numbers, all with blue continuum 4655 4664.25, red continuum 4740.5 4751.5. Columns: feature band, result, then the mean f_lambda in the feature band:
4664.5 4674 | 1.14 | 10.5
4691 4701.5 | 0.74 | 11.6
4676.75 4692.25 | 1.48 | 11.1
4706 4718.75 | 2.82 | 9.96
